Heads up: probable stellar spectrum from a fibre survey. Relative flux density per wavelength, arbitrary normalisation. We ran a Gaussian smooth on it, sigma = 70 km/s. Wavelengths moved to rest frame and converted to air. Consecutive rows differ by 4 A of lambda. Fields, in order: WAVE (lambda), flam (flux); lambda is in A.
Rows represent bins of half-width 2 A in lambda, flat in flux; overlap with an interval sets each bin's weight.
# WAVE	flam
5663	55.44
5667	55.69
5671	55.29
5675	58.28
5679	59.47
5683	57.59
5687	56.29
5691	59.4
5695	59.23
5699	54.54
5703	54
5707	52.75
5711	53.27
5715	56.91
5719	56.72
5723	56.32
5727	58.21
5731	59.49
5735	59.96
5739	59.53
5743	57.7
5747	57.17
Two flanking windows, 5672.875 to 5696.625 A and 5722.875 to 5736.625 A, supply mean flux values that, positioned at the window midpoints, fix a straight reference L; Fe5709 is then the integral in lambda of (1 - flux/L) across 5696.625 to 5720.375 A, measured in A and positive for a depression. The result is 1.6 A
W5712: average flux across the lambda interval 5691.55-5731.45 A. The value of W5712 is 56.1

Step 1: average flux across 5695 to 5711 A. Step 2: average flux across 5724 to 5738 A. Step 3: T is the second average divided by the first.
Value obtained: 1.09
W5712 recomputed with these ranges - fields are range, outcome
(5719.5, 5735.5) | 58.2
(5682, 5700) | 57.6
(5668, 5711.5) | 56.5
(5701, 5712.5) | 53.3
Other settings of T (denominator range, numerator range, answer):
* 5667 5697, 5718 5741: 1.01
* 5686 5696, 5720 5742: 1.00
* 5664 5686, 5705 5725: 0.97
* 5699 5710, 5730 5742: 1.11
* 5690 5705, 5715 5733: 1.02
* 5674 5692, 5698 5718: 0.94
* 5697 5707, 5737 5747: 1.08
